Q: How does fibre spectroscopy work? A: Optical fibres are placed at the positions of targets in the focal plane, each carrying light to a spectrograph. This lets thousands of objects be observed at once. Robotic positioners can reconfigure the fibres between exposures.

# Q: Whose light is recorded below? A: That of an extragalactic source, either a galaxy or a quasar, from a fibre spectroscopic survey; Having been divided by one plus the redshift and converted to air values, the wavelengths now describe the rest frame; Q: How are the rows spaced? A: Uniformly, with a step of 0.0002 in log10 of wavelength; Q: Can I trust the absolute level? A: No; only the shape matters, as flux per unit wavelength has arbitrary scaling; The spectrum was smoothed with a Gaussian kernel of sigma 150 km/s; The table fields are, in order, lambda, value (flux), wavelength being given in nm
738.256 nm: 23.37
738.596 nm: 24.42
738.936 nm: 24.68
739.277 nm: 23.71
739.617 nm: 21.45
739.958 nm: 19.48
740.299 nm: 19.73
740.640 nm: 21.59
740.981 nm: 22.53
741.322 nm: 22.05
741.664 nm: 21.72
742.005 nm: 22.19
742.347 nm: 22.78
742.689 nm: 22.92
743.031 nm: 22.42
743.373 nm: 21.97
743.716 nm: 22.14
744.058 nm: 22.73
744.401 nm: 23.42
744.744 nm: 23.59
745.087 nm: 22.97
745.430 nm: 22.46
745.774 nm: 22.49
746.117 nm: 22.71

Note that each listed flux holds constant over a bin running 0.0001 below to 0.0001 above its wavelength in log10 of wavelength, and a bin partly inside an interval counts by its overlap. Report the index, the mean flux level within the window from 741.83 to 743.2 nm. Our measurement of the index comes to 22.6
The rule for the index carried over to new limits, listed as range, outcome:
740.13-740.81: 20.7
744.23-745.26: 23.3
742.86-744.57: 22.5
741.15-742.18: 22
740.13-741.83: 21.5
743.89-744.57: 23.1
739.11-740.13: 21.5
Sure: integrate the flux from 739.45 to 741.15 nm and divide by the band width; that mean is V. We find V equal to 20.9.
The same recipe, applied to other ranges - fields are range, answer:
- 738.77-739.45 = 24.2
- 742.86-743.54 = 22.2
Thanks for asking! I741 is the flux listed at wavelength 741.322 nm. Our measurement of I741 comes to 22.05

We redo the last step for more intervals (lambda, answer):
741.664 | 21.72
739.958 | 19.48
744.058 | 22.73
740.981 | 22.53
